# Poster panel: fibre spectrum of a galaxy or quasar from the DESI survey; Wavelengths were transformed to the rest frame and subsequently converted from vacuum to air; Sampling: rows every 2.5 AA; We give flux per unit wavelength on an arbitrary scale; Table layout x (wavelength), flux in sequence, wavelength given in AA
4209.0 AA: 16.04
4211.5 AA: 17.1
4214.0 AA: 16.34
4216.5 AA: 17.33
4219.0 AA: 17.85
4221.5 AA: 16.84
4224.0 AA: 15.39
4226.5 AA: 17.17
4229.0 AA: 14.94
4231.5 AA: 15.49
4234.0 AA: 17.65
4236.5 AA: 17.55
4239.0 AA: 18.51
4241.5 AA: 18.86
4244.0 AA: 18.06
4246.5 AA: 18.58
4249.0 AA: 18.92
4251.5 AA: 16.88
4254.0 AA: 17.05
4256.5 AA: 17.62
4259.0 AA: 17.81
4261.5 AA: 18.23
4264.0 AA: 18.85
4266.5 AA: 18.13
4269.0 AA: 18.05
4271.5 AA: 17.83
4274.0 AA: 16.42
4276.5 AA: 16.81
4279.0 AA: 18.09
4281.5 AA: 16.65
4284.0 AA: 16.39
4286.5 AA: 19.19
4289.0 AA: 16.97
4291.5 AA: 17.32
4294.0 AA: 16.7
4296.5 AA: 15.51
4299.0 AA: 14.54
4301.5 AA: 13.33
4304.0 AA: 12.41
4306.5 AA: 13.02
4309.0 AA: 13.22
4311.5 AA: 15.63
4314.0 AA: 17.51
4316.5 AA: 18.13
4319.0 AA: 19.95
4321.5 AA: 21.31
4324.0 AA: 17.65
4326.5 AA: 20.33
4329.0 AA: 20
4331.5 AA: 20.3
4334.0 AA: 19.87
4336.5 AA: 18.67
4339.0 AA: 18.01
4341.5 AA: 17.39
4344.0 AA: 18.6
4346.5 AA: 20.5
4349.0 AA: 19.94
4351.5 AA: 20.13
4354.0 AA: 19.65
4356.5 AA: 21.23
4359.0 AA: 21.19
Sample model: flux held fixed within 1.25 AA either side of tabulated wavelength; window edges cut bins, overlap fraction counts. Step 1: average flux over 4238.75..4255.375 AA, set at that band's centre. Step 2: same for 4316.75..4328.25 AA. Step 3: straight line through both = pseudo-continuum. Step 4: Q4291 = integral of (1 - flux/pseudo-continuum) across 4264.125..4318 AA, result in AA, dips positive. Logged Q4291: 7.49 AA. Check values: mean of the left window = 18.1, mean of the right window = 19.7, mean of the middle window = 16.3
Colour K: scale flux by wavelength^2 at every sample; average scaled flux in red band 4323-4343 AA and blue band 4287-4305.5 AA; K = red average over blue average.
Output 1.26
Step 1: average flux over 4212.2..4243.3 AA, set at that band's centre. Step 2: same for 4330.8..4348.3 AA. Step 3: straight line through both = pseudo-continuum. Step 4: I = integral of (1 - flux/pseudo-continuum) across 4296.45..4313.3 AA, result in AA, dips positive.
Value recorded 4.1 AA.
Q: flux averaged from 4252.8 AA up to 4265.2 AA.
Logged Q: 17.9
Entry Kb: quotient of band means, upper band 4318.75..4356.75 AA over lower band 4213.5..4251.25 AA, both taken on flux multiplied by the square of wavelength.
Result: 1.19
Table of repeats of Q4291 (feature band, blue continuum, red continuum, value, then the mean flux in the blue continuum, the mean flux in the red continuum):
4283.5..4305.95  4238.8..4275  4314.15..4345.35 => 3.5 AA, 18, 19.1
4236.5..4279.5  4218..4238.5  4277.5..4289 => -2.0 AA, 16.7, 17.5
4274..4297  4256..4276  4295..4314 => -1.6 AA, 17.8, 14.2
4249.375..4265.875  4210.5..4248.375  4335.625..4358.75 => -0.1 AA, 17.2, 19.4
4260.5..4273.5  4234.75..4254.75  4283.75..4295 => -0.3 AA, 18.1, 17.4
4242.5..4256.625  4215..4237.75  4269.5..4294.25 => -0.8 AA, 16.7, 17.3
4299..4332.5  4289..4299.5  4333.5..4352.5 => 1.1 AA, 16.2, 19.1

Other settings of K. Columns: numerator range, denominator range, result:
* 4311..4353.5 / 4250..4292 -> 1.12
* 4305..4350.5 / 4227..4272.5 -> 1.07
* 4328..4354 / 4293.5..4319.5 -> 1.29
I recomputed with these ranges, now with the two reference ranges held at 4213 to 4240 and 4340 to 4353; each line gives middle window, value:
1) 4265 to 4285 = 0.54 AA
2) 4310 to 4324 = 0.27 AA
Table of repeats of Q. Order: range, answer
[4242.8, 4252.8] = 18.1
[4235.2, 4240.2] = 18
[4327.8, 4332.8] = 20.1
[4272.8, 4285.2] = 16.9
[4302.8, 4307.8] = 12.7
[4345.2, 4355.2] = 20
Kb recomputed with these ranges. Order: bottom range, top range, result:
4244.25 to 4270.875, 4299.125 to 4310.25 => 0.75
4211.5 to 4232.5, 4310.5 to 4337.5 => 1.21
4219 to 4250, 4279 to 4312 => 0.92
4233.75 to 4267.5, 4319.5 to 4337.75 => 1.13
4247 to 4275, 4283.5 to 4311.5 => 0.87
